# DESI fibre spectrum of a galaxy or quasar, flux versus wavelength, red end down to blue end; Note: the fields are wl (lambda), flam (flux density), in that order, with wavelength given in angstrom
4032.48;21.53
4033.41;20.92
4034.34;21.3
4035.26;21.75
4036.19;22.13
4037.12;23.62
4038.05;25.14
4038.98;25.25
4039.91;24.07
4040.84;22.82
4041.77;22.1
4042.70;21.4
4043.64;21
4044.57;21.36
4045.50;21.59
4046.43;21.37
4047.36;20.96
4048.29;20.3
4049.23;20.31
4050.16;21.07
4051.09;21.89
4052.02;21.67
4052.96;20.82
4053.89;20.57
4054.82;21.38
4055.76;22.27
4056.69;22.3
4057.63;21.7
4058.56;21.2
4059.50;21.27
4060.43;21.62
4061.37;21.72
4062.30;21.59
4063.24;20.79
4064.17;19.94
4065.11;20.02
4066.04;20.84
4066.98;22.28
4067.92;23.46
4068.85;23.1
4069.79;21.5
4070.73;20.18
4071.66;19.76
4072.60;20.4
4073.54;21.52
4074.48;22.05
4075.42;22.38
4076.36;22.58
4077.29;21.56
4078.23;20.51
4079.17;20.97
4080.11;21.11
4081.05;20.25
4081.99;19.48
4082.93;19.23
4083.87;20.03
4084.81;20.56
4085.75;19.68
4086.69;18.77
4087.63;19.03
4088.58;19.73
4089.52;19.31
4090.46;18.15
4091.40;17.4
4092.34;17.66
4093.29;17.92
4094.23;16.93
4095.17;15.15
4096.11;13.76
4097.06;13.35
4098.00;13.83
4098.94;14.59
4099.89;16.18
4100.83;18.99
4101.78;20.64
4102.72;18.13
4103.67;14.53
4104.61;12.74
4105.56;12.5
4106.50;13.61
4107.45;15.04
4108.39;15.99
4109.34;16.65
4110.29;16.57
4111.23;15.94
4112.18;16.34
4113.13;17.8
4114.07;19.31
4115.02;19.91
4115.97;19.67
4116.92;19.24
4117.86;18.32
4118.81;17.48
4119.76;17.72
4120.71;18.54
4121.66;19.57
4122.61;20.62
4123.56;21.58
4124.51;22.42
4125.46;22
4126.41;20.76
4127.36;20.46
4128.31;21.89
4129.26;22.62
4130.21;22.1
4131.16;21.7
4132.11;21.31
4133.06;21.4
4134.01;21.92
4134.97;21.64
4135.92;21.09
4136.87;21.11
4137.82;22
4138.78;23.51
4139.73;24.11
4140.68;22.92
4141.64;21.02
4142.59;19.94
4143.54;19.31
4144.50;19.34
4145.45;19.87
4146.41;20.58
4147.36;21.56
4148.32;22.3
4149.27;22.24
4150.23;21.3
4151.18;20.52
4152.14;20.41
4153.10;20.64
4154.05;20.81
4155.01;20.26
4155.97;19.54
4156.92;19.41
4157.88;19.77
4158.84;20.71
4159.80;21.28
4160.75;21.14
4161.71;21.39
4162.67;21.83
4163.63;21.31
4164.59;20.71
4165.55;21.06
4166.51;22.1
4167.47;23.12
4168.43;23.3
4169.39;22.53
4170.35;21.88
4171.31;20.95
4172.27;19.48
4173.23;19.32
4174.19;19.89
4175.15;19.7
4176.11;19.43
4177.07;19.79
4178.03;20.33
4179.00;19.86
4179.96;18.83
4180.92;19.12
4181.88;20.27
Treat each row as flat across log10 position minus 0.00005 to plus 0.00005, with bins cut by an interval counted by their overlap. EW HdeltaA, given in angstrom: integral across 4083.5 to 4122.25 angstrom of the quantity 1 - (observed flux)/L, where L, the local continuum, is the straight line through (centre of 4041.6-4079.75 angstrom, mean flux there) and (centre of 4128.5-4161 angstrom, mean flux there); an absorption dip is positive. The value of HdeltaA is 7.3 angstrom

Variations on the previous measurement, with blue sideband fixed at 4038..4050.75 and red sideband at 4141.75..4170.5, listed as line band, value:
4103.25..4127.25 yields 3.93 angstrom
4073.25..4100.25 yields 3.58 angstrom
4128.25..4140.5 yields -0.51 angstrom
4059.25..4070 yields 0.13 angstrom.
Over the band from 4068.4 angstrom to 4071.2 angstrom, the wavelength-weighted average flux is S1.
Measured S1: 21.6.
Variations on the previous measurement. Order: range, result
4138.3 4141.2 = 23.5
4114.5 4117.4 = 19.6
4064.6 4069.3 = 21.9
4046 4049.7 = 20.7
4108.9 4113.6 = 16.7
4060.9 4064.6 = 21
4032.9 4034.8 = 21.1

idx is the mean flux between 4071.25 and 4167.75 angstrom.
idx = 19.6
